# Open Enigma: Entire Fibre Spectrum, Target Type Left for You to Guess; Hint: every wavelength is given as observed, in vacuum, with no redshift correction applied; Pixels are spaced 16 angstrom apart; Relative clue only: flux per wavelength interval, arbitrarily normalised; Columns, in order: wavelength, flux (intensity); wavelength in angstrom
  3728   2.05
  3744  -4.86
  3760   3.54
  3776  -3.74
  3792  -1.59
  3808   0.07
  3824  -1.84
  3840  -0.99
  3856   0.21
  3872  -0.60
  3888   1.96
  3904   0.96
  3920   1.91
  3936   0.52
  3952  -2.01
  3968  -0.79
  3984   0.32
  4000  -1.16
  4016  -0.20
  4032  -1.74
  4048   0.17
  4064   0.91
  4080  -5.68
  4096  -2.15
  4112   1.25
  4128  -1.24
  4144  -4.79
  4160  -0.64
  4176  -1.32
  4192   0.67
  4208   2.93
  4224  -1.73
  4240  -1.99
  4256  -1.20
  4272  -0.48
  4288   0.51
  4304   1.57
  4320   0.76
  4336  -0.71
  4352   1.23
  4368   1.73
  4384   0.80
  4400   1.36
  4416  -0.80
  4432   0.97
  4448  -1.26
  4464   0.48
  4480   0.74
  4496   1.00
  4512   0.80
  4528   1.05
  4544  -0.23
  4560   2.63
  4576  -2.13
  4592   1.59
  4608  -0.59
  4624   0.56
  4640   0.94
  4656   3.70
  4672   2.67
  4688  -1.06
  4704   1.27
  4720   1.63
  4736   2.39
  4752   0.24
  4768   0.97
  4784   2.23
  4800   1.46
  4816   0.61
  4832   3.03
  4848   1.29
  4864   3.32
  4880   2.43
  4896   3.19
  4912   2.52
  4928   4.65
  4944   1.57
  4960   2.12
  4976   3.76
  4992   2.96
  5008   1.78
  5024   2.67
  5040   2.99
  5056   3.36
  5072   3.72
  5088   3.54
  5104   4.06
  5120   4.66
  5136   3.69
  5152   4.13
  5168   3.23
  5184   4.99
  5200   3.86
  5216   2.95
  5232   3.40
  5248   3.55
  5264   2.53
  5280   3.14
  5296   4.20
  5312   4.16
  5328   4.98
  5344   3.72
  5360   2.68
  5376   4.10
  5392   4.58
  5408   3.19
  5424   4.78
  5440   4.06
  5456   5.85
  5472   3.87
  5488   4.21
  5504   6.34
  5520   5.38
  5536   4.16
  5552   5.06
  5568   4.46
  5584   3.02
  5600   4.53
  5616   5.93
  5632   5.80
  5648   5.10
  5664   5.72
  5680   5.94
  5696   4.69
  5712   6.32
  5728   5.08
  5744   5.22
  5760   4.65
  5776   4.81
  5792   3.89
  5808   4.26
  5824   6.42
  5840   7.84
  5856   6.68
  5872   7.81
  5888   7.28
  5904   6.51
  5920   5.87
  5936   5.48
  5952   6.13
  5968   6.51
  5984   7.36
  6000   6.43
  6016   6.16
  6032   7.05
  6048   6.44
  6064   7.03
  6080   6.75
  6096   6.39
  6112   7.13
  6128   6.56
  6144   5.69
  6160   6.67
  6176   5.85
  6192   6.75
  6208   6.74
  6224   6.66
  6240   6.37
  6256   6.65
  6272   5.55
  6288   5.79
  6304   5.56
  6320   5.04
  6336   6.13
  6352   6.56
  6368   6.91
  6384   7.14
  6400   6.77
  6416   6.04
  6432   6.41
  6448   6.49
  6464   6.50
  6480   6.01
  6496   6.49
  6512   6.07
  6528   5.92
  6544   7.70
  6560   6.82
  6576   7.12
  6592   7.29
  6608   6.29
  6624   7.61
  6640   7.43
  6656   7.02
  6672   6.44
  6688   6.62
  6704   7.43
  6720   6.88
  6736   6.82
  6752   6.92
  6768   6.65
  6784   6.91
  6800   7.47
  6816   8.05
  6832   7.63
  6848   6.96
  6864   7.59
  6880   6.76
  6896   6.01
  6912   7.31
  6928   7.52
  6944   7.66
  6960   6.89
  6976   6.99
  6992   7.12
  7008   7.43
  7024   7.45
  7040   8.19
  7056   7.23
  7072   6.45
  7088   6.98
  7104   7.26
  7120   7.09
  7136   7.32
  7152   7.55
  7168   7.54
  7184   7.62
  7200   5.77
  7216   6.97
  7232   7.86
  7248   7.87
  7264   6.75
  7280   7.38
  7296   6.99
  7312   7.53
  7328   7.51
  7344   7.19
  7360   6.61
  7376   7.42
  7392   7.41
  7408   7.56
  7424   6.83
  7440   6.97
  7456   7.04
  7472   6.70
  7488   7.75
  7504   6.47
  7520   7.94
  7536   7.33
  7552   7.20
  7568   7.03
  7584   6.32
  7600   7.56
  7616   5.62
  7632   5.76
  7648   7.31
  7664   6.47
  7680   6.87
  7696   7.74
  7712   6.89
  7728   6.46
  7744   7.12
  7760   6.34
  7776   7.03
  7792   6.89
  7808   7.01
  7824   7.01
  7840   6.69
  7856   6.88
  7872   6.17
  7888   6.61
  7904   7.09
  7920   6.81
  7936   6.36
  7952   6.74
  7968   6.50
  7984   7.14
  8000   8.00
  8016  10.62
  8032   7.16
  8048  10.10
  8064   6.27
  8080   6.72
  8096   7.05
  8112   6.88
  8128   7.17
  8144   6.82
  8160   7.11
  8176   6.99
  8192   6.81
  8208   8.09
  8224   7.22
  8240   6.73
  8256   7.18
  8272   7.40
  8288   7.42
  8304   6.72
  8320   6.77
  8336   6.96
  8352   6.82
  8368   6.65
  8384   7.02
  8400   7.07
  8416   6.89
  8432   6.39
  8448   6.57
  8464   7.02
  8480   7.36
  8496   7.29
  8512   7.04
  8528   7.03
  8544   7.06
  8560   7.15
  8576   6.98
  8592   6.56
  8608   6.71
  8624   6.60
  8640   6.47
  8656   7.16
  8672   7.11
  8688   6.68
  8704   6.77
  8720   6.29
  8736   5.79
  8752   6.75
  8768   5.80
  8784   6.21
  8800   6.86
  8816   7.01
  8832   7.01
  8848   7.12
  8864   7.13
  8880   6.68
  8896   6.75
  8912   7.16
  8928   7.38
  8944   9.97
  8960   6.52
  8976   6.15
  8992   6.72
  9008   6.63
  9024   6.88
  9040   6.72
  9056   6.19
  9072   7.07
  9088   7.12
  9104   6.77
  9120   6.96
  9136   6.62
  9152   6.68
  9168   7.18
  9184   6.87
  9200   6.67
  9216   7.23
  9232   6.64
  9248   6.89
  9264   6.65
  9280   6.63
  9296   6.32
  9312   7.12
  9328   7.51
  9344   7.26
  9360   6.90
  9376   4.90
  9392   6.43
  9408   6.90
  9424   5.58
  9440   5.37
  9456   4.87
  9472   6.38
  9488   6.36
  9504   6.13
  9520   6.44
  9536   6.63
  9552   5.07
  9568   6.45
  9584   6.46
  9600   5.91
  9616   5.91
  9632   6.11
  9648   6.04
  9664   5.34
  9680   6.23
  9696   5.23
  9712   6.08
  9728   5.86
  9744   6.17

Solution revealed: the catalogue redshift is 0.222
